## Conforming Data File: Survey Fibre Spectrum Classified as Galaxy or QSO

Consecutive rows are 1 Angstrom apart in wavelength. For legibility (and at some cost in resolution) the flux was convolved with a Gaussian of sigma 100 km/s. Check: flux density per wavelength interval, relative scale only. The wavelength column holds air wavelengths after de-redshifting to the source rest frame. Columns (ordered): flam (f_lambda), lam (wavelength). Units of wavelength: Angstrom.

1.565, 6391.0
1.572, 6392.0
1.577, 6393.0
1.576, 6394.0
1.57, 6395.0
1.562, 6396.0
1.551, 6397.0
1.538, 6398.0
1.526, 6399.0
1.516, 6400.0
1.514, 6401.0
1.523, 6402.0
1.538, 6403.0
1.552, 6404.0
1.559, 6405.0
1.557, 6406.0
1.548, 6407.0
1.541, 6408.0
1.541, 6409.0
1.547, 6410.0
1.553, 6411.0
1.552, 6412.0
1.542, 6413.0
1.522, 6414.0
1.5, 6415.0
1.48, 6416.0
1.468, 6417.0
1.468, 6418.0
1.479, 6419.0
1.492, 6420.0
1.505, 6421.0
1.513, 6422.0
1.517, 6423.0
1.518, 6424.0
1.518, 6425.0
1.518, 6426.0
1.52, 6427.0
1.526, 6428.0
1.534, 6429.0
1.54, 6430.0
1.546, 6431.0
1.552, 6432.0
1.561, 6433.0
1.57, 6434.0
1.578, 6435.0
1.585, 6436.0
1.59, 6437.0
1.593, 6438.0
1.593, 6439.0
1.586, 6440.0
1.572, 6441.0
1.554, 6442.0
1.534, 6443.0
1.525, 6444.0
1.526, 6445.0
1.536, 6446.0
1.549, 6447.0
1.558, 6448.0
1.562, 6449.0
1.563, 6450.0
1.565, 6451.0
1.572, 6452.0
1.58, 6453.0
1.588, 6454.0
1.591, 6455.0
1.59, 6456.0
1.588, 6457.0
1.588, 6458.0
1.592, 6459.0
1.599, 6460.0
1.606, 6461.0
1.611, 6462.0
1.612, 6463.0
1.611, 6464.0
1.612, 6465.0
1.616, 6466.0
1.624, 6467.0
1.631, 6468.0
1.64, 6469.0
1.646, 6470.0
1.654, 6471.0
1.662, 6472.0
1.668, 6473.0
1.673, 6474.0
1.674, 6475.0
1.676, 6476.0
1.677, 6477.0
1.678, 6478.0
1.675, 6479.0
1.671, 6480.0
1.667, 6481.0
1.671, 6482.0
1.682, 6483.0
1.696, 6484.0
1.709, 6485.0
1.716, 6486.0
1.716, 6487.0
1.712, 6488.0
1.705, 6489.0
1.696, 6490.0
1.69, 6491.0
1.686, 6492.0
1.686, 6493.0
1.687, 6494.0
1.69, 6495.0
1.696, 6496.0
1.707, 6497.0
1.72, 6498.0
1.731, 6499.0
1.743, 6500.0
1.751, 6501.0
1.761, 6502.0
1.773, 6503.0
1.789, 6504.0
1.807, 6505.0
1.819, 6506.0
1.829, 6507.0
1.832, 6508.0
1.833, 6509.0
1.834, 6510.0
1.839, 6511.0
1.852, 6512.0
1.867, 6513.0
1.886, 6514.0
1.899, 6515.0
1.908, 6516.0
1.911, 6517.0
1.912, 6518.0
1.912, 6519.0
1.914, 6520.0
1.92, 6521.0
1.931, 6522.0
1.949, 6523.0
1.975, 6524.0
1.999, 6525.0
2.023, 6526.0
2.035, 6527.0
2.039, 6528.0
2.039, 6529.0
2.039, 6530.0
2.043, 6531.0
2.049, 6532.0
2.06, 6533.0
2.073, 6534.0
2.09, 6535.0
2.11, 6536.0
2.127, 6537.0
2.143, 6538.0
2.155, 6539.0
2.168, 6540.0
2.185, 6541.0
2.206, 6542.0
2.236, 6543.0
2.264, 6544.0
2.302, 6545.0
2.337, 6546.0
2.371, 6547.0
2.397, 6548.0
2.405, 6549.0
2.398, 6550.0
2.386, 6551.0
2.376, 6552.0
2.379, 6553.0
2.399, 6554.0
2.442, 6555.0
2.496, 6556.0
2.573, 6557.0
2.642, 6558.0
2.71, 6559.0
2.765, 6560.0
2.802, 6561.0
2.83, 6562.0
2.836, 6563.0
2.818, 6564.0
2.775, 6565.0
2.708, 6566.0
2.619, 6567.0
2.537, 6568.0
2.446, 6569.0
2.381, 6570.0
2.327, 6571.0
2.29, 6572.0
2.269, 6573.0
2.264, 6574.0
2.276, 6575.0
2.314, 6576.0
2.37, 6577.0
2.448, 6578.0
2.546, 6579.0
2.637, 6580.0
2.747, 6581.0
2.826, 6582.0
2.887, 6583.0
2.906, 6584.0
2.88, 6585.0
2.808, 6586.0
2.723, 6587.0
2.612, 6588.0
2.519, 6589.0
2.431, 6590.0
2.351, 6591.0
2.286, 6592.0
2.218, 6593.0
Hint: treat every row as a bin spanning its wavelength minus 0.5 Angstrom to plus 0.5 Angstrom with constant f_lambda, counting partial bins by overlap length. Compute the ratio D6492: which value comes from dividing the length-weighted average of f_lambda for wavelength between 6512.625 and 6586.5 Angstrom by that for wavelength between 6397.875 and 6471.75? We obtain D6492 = 1.49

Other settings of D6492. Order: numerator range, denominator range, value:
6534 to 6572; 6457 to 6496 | 1.46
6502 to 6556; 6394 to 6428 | 1.35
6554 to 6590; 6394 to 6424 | 1.70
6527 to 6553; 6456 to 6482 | 1.34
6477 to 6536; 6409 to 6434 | 1.20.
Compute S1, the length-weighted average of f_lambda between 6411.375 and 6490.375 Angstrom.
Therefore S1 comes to 1.59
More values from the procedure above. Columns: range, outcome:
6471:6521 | 1.76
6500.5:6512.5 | 1.81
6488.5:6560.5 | 2.04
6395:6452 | 1.54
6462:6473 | 1.63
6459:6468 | 1.61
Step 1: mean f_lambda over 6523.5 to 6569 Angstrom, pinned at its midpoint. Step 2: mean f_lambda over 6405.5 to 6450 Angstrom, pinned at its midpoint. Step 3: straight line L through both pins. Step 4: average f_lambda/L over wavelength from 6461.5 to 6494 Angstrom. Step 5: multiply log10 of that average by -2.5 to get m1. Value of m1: 0.13 mag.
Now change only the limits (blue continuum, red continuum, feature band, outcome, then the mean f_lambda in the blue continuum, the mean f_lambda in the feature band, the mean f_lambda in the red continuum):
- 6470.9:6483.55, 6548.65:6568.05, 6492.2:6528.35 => 0.114 mag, 1.67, 1.84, 2.6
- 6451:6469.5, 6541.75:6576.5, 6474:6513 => 0.097 mag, 1.6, 1.73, 2.48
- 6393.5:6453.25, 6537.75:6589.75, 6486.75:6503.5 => 0.185 mag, 1.54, 1.71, 2.5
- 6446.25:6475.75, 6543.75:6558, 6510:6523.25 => 0.111 mag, 1.61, 1.9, 2.41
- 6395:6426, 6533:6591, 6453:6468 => 0.148 mag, 1.53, 1.6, 2.47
